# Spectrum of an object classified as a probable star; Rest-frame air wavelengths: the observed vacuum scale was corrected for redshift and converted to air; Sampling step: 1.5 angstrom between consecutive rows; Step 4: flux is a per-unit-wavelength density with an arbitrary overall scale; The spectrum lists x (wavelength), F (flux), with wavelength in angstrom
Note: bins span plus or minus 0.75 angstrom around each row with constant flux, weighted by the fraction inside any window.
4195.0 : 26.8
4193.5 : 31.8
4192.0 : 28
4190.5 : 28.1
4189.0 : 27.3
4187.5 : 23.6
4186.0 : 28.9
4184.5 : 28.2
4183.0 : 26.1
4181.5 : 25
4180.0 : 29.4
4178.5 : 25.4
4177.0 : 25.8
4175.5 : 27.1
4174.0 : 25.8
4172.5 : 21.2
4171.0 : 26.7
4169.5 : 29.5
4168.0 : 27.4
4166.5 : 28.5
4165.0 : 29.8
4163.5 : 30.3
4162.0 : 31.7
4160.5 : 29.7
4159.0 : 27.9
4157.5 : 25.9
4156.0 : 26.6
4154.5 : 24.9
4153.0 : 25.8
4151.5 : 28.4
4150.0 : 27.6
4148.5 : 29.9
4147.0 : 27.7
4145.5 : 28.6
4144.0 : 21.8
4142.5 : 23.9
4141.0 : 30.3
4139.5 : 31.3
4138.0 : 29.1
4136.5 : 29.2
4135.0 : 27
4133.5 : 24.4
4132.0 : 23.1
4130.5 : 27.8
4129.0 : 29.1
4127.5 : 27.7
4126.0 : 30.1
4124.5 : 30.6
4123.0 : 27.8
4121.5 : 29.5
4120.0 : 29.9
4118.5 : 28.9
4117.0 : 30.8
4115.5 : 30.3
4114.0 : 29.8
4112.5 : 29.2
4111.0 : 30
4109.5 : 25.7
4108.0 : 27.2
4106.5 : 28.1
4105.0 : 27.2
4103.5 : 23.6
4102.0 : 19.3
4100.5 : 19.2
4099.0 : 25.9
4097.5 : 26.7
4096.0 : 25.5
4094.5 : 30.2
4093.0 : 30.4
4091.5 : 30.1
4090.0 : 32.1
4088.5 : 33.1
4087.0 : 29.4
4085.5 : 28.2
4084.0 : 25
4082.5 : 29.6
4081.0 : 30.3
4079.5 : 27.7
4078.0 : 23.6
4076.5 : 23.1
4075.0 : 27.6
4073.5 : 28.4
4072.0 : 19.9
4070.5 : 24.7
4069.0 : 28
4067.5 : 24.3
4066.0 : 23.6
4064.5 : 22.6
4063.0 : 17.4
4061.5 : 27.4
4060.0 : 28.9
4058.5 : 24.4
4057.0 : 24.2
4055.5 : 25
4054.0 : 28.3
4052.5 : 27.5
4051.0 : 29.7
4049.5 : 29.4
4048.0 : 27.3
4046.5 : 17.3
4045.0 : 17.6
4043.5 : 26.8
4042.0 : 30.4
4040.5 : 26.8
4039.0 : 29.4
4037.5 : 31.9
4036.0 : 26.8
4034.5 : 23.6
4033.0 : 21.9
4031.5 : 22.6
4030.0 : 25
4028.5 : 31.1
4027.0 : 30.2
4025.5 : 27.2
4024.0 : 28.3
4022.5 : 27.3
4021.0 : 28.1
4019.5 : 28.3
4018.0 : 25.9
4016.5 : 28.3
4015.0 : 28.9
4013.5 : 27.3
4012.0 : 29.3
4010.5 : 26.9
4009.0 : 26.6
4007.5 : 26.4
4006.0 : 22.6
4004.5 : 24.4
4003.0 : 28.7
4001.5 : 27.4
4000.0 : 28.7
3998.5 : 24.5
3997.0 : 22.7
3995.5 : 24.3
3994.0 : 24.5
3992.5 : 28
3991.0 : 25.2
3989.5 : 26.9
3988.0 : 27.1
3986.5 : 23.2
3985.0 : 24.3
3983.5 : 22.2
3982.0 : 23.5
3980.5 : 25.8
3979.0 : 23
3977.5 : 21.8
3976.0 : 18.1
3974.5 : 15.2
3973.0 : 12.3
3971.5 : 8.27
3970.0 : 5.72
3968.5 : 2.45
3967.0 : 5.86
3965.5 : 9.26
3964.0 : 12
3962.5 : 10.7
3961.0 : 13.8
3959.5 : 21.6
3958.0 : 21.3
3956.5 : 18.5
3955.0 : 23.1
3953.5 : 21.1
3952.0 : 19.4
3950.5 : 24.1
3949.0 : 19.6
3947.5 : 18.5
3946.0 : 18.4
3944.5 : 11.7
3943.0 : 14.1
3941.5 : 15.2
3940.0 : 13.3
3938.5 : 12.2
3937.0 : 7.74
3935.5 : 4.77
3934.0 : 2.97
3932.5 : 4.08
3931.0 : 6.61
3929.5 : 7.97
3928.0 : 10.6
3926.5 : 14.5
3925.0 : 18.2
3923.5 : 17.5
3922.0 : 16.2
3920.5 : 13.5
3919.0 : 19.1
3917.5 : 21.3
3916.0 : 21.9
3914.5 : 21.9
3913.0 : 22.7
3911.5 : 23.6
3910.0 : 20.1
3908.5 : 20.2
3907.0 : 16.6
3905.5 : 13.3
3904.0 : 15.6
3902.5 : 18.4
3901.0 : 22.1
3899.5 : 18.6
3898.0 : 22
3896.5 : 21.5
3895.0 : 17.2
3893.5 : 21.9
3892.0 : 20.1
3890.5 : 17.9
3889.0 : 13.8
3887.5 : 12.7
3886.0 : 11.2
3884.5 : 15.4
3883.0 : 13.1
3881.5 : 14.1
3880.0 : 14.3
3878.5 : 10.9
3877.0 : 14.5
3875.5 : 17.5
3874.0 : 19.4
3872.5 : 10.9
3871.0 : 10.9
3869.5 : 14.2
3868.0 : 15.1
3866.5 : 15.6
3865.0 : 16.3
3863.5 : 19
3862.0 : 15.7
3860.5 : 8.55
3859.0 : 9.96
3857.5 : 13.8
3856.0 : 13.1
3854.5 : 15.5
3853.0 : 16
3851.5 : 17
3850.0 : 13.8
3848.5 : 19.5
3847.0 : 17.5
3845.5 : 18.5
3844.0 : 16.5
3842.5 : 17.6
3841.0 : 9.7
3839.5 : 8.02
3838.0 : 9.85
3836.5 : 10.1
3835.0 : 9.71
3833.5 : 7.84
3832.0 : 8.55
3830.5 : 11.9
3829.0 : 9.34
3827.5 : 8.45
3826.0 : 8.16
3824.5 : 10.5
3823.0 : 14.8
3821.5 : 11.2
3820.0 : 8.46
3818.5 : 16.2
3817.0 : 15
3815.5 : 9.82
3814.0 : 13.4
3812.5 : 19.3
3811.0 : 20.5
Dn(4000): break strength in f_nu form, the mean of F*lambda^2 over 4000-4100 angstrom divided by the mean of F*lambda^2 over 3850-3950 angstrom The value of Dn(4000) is 1.9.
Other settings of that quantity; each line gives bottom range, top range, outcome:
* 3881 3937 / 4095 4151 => 1.92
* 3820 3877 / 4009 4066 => 2.20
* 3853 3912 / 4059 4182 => 1.92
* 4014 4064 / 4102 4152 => 1.10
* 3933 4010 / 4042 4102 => 1.47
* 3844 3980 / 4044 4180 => 1.93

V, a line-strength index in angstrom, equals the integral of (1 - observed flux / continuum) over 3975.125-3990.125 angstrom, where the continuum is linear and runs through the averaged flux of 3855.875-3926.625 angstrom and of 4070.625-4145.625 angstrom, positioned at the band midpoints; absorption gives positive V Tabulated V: -1.6 angstrom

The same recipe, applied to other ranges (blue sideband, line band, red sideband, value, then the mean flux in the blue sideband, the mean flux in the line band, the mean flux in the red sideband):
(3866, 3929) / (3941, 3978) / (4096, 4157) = 8.3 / 16.9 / 15.2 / 27.3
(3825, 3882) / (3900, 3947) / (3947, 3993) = 3.3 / 13.3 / 15.1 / 18.4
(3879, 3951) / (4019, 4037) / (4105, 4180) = -4.1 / 15.8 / 26.8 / 27.9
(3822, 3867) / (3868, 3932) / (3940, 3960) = -1.9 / 13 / 16.5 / 18.7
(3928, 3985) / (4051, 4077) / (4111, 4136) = -1.8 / 14.6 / 25.2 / 28.6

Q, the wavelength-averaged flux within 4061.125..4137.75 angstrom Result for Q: 27.1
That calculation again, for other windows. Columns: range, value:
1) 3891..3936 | 16.6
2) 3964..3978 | 10.9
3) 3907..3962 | 16.1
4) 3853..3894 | 14.6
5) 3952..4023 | 21.7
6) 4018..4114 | 26.5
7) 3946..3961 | 20.3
